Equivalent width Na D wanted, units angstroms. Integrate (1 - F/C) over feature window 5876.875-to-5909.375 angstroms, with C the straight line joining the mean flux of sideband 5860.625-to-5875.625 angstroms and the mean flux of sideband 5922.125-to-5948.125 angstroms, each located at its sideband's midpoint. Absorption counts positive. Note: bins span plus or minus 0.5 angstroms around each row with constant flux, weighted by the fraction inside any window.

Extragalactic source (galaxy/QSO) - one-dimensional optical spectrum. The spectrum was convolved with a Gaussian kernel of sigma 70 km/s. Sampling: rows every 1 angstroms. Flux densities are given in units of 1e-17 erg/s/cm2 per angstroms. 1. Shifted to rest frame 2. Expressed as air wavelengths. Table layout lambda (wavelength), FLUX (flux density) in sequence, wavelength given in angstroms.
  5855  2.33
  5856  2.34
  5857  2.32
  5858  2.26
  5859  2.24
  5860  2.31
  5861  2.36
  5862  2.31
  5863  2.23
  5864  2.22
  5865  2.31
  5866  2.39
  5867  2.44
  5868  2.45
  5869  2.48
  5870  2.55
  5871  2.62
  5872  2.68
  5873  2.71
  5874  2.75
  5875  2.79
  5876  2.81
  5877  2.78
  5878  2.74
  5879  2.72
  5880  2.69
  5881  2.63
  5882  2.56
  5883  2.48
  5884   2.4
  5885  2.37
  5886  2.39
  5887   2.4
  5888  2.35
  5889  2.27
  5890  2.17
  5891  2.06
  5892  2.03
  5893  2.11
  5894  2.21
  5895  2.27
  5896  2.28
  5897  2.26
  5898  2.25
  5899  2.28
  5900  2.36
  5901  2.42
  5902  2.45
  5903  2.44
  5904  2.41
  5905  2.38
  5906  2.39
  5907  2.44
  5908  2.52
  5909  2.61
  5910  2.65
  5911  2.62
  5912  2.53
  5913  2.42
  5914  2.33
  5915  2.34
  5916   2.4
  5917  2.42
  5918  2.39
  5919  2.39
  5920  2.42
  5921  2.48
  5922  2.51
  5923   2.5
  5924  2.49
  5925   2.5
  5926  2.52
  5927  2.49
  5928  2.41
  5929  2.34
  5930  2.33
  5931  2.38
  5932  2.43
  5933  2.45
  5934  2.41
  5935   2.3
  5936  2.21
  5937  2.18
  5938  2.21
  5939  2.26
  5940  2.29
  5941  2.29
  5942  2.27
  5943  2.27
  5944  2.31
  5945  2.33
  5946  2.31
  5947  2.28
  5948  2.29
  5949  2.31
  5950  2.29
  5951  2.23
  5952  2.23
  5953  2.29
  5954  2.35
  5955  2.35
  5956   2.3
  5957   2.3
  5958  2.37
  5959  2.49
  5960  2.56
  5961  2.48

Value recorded 0.6 angstroms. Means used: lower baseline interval 2.49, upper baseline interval 2.35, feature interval 2.39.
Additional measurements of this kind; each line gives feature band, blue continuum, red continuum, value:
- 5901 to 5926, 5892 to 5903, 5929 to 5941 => -1.8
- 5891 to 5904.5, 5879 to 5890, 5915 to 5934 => 0.9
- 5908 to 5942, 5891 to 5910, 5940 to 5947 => -1.4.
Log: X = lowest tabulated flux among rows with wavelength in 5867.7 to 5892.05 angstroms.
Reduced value 2.03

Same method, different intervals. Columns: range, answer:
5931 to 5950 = 2.18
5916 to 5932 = 2.33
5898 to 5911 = 2.25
